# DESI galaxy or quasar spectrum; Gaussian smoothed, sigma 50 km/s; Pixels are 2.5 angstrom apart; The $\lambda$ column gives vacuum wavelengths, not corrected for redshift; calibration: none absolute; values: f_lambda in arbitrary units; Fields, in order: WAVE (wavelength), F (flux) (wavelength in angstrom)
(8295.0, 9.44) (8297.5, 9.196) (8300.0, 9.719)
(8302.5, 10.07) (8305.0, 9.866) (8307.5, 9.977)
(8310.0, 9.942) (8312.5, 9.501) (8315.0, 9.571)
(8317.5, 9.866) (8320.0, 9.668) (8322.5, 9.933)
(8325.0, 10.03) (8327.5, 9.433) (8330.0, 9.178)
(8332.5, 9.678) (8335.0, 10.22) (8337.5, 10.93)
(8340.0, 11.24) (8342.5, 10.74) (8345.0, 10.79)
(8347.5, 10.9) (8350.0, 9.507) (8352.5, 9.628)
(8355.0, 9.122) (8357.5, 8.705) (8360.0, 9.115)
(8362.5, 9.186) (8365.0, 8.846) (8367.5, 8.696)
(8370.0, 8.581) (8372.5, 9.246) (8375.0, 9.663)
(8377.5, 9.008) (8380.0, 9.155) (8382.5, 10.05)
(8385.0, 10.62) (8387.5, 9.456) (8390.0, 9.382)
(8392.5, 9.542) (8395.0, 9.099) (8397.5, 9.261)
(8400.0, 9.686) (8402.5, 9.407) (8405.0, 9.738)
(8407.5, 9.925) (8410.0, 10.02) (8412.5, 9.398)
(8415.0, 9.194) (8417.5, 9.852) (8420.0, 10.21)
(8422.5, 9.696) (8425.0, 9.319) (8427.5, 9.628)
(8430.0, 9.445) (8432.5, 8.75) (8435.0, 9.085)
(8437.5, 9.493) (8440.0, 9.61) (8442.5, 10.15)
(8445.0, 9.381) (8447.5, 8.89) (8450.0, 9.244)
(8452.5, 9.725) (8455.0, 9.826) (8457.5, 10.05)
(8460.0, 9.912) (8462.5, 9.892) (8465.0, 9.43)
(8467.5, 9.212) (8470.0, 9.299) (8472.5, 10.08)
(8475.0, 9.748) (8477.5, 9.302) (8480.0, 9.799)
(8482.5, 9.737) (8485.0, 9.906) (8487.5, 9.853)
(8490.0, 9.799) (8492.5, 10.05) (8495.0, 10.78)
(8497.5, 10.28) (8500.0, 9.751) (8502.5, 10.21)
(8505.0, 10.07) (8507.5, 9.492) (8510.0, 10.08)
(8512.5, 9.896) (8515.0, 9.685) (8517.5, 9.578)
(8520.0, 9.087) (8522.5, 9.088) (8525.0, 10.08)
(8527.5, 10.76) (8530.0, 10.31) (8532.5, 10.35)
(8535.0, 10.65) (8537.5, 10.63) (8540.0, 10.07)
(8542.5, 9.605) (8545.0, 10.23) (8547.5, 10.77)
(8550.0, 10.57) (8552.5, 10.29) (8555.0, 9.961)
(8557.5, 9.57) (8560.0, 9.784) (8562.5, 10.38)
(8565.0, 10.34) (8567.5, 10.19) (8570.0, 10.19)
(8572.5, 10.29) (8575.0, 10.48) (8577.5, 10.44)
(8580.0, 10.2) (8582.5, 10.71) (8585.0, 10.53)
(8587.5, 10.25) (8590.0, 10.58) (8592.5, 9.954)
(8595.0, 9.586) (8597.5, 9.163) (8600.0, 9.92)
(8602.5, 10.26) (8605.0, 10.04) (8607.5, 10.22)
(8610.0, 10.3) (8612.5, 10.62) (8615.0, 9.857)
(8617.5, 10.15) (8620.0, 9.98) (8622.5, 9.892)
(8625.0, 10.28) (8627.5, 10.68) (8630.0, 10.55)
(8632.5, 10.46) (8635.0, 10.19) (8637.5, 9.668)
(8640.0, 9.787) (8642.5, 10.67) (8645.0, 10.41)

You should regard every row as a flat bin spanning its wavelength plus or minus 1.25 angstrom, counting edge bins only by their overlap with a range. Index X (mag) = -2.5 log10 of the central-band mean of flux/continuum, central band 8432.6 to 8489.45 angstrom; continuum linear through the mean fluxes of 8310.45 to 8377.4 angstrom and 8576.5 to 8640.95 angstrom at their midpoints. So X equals 0.033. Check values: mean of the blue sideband 9.68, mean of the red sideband 10.2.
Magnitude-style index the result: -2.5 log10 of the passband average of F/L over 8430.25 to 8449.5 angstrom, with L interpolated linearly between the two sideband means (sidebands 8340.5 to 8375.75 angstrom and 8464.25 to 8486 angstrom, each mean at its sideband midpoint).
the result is 0.03 mag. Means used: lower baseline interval 9.52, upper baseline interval 9.61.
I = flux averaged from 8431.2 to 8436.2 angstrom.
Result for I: 8.92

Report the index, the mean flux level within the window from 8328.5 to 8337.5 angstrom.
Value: 9.86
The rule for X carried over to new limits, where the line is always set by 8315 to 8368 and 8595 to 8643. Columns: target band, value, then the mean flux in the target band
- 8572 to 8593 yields -0.034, 10.4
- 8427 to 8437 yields 0.077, 9.22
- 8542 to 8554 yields -0.031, 10.3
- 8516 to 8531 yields 0.022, 9.81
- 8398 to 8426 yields 0.023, 9.67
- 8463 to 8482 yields 0.041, 9.57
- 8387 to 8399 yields 0.057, 9.35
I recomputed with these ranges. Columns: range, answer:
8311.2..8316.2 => 9.54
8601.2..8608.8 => 10.2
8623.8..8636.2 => 10.4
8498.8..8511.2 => 9.92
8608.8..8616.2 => 10.3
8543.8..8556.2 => 10.4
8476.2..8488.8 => 9.72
